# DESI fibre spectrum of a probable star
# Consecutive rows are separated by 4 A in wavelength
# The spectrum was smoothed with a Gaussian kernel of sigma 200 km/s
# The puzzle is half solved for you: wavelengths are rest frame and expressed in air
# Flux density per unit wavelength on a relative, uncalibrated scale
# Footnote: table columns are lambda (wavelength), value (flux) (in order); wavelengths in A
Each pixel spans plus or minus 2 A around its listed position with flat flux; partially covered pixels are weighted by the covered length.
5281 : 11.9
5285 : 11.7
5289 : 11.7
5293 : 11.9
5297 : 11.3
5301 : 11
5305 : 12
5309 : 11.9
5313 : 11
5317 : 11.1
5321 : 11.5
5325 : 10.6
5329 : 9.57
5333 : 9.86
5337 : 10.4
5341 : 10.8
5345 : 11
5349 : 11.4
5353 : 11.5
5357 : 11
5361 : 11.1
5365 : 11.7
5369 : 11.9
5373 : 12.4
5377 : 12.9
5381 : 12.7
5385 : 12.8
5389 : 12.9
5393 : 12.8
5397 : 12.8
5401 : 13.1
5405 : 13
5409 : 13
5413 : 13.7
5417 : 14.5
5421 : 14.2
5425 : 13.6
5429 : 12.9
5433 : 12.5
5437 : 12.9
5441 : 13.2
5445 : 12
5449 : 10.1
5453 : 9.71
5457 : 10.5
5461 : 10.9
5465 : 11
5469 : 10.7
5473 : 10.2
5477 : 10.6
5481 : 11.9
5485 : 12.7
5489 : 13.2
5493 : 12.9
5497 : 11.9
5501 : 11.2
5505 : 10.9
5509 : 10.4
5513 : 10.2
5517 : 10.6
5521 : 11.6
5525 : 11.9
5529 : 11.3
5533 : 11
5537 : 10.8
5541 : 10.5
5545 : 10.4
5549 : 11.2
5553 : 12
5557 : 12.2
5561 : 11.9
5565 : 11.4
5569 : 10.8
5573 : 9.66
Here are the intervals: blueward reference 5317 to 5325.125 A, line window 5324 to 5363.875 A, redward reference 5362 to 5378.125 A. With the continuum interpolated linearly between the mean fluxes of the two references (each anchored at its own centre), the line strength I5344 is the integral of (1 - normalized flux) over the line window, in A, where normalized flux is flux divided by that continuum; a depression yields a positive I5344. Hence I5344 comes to 2.98 A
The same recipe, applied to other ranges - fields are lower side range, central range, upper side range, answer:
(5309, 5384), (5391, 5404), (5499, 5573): -1.9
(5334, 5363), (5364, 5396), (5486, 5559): -4.3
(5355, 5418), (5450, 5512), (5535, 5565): 3.3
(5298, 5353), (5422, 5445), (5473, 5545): -3.7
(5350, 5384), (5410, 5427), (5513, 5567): -3.2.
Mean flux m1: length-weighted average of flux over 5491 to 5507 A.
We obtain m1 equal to 11.7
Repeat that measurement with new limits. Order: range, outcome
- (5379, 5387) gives 12.8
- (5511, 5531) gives 11.1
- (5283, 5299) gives 11.6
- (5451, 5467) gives 10.5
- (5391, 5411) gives 12.9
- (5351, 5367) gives 11.3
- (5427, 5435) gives 12.7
